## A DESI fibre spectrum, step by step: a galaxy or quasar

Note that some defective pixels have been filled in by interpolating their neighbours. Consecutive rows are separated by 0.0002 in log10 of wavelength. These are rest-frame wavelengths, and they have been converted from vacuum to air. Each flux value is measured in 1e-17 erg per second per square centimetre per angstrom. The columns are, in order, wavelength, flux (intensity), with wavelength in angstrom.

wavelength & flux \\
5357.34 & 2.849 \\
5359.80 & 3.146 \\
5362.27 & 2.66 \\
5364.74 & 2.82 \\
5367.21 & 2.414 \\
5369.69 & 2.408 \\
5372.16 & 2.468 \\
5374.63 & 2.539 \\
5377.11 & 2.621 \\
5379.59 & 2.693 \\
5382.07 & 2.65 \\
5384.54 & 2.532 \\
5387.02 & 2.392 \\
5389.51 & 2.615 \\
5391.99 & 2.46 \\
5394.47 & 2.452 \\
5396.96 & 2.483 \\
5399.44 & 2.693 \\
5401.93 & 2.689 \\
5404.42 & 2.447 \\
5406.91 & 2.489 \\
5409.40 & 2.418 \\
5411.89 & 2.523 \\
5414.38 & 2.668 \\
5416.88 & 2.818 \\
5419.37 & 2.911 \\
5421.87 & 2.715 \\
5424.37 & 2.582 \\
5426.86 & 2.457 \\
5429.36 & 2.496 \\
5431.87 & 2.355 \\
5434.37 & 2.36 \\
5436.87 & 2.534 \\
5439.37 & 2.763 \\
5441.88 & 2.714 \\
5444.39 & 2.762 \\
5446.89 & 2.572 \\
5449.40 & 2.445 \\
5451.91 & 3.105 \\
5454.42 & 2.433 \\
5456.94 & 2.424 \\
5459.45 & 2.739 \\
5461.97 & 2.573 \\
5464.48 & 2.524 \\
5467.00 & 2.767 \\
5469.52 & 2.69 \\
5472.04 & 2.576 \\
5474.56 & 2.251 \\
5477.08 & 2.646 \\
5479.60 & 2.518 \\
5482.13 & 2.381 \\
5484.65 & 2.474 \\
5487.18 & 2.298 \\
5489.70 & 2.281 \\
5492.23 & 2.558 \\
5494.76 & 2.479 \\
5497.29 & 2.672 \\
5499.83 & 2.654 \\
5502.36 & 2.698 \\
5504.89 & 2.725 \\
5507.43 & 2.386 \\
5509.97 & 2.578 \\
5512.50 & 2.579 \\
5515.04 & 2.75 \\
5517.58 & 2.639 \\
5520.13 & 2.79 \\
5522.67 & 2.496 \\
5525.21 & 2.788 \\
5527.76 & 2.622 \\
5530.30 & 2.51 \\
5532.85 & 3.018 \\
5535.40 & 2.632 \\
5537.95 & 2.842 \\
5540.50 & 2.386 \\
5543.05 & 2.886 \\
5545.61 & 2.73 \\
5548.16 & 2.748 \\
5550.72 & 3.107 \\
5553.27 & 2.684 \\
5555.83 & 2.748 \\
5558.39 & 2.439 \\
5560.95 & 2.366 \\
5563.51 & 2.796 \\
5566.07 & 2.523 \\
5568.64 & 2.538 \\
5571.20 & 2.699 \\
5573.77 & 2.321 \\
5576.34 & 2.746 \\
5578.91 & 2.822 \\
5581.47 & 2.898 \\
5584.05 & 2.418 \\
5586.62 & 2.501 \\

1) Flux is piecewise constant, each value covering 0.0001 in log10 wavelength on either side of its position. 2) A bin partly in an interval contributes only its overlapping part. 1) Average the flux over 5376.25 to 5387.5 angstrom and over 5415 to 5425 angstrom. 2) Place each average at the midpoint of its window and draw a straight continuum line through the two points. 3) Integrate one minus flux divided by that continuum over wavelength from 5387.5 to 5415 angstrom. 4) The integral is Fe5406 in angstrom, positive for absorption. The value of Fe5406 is 1.5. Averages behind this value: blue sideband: 2.59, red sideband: 2.76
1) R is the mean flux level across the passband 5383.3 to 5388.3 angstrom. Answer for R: 2.46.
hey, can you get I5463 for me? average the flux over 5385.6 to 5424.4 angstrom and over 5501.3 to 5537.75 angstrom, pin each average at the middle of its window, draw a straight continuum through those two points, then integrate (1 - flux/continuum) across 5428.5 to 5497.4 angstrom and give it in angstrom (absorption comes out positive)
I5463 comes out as 2.0 angstrom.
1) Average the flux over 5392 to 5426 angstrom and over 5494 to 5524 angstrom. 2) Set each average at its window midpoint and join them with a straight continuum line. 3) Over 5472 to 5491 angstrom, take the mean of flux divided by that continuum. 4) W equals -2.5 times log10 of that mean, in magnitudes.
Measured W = 0.09 mag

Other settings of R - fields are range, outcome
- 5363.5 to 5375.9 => 2.53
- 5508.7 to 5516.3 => 2.64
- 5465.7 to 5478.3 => 2.58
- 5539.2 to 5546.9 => 2.67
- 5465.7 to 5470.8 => 2.72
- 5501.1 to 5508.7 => 2.6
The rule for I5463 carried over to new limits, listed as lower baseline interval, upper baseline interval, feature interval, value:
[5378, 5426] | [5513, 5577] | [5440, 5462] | -0.3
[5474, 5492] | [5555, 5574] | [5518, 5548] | -2.3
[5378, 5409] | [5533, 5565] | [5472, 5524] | 2.2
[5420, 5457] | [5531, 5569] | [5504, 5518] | 0.3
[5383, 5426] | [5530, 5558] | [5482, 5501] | 1.5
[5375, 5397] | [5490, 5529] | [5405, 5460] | -0.6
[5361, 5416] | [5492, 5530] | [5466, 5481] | 0.2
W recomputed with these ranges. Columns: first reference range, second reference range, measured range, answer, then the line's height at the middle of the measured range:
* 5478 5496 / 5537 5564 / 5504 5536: -0.035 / 2.57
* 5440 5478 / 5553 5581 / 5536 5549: -0.040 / 2.61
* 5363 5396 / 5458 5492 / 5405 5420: -0.035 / 2.53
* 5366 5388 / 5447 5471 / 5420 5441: 0.020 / 2.59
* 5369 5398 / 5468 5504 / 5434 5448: -0.048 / 2.52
